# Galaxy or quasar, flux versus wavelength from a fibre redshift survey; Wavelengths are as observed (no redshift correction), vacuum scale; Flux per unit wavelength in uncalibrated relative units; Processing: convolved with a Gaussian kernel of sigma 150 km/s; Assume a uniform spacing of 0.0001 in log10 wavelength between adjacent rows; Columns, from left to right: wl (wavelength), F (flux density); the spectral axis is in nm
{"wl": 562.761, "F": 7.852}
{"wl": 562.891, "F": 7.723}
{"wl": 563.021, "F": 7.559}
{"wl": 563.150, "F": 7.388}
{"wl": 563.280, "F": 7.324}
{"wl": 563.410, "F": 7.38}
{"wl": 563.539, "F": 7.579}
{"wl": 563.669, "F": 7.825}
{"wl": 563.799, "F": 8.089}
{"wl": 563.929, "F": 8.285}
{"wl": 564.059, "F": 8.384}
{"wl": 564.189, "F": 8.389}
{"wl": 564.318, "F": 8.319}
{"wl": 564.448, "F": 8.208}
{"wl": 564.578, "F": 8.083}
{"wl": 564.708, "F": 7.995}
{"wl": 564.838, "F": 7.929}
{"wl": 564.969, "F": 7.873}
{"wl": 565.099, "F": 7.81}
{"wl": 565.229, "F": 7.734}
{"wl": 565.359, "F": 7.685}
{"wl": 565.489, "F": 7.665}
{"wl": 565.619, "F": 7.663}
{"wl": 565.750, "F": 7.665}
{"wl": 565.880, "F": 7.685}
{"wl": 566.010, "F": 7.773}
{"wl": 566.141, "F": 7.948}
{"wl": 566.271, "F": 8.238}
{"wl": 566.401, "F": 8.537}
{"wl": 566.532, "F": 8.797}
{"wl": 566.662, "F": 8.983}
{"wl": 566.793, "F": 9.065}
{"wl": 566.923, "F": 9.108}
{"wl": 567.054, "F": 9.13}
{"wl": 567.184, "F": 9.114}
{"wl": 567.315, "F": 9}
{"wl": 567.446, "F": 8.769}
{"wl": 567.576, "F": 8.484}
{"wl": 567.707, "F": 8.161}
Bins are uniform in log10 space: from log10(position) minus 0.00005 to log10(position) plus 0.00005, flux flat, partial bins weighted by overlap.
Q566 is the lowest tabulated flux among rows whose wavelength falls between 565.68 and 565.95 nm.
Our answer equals 7.665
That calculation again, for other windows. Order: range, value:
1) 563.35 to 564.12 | 7.38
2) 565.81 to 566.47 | 7.685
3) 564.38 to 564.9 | 7.929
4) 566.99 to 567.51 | 8.769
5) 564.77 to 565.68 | 7.663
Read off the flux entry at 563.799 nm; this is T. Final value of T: 8.089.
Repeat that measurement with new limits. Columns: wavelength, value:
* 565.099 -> 7.81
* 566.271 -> 8.238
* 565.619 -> 7.663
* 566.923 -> 9.108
